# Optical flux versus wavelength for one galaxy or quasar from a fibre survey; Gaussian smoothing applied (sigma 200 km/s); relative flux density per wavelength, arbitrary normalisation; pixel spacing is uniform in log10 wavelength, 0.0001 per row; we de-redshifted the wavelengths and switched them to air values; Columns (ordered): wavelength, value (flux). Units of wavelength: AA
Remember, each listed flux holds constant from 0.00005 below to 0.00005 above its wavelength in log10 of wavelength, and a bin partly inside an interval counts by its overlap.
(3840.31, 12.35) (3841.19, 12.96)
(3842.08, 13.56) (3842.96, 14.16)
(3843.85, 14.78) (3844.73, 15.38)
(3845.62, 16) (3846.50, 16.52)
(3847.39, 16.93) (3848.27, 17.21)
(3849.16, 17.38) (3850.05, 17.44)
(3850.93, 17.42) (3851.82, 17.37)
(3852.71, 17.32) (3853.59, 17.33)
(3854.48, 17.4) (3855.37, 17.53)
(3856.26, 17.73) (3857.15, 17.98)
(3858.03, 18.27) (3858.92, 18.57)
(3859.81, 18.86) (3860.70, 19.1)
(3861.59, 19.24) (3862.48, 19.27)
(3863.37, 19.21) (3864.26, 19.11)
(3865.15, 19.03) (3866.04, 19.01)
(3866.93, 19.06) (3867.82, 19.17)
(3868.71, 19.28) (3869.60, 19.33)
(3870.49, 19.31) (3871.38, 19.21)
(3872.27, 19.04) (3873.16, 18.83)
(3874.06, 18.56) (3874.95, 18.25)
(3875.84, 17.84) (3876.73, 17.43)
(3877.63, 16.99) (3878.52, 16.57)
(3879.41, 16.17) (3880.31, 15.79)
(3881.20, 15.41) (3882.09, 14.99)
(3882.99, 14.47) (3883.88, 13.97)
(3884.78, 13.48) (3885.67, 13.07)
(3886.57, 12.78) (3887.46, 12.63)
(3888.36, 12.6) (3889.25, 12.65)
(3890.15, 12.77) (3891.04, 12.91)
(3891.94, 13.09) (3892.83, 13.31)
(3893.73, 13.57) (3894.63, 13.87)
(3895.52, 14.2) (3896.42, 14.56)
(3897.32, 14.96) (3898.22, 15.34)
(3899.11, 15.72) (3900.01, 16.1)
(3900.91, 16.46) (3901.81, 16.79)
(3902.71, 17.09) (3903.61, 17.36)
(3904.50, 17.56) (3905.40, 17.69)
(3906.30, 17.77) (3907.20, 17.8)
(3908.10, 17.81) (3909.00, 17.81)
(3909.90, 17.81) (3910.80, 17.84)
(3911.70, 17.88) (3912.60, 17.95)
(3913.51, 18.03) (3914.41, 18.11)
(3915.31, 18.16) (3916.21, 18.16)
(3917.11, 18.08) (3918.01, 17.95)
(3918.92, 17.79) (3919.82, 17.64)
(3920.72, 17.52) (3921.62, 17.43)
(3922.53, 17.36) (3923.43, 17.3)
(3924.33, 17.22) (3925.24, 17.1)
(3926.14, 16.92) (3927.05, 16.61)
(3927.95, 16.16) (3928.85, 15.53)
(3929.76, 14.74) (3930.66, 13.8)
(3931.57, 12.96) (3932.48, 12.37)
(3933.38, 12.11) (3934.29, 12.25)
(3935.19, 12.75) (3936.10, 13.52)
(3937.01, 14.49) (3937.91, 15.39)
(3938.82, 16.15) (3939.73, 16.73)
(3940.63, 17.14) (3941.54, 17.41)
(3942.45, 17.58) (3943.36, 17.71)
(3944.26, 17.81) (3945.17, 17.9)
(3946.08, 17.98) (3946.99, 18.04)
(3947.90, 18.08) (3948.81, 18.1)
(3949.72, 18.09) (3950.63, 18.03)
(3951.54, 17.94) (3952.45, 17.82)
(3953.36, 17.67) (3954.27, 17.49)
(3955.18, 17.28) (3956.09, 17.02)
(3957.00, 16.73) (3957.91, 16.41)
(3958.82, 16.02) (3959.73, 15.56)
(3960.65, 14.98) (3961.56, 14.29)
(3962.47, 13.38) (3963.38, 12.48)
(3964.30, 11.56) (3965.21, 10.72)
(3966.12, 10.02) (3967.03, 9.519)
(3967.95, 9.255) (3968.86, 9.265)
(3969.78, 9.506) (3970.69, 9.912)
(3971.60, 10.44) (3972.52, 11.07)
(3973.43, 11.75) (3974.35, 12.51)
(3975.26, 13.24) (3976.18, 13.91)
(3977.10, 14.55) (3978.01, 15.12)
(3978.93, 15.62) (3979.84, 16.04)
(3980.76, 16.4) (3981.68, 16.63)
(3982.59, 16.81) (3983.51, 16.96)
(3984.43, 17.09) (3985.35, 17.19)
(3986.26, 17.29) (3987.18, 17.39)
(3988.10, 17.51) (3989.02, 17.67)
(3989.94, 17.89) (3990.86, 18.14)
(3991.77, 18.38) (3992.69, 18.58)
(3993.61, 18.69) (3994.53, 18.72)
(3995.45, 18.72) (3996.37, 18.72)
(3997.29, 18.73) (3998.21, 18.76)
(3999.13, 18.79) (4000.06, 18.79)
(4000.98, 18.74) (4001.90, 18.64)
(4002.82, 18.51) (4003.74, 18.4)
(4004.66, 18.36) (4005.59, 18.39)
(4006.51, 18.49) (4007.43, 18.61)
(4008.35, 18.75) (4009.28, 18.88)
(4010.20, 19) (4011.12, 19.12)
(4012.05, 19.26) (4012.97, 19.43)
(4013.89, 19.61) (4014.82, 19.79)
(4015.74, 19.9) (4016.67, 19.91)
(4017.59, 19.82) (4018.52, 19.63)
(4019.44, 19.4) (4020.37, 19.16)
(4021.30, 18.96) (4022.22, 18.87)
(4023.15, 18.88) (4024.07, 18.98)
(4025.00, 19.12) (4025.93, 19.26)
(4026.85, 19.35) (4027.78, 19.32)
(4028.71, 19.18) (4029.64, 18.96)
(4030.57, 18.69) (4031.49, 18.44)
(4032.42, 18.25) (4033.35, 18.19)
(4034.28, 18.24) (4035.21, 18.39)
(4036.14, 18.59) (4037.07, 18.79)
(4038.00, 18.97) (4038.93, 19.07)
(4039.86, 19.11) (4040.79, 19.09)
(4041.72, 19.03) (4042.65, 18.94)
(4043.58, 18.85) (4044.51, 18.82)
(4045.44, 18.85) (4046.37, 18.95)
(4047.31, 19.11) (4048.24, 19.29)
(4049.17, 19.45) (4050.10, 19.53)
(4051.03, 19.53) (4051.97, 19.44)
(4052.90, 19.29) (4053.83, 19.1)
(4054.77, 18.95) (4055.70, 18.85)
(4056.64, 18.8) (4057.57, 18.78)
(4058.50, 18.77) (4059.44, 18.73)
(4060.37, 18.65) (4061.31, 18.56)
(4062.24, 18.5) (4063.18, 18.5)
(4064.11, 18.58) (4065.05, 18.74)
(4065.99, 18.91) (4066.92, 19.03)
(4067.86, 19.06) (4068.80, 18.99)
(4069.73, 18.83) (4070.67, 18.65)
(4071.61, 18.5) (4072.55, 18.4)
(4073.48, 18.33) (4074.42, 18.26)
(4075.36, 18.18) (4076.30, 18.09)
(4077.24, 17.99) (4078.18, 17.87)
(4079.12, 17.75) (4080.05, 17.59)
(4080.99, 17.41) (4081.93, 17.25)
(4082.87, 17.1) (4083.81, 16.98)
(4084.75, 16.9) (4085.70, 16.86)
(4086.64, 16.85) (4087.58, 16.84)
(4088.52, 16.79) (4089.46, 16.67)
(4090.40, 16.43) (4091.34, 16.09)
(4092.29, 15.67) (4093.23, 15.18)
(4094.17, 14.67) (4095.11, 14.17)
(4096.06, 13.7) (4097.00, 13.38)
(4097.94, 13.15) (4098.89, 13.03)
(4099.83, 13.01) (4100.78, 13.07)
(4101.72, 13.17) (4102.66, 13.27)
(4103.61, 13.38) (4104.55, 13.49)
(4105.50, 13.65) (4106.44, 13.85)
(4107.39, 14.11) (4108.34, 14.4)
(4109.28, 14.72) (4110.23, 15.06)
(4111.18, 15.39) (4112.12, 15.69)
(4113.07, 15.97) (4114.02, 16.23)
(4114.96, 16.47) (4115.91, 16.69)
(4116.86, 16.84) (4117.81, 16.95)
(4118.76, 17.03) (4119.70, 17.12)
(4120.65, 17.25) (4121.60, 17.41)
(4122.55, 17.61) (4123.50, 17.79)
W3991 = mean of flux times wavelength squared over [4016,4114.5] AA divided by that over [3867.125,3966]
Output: 1.2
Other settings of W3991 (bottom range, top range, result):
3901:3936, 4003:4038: 1.20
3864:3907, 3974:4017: 1.17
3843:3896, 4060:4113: 1.10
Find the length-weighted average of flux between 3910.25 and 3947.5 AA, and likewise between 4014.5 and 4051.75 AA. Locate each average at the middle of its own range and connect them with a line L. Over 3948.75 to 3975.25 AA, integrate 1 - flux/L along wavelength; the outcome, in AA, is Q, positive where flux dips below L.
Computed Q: 5.2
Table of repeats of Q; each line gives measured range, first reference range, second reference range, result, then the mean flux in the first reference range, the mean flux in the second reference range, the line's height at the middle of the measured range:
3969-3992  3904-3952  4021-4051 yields 3.6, 16.8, 18.9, 17.8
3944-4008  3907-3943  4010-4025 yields 7.0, 16.4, 19.4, 18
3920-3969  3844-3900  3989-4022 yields 6.3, 16.6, 18.9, 17.8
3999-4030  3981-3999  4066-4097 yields -2.4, 17.9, 17.2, 17.7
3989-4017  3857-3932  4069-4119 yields -4.3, 16.7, 16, 16.3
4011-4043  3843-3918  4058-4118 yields -4.9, 16.8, 16.5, 16.6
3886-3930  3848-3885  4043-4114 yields 3.5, 17.8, 17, 17.6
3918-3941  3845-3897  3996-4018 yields 2.7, 16.6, 19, 17.6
